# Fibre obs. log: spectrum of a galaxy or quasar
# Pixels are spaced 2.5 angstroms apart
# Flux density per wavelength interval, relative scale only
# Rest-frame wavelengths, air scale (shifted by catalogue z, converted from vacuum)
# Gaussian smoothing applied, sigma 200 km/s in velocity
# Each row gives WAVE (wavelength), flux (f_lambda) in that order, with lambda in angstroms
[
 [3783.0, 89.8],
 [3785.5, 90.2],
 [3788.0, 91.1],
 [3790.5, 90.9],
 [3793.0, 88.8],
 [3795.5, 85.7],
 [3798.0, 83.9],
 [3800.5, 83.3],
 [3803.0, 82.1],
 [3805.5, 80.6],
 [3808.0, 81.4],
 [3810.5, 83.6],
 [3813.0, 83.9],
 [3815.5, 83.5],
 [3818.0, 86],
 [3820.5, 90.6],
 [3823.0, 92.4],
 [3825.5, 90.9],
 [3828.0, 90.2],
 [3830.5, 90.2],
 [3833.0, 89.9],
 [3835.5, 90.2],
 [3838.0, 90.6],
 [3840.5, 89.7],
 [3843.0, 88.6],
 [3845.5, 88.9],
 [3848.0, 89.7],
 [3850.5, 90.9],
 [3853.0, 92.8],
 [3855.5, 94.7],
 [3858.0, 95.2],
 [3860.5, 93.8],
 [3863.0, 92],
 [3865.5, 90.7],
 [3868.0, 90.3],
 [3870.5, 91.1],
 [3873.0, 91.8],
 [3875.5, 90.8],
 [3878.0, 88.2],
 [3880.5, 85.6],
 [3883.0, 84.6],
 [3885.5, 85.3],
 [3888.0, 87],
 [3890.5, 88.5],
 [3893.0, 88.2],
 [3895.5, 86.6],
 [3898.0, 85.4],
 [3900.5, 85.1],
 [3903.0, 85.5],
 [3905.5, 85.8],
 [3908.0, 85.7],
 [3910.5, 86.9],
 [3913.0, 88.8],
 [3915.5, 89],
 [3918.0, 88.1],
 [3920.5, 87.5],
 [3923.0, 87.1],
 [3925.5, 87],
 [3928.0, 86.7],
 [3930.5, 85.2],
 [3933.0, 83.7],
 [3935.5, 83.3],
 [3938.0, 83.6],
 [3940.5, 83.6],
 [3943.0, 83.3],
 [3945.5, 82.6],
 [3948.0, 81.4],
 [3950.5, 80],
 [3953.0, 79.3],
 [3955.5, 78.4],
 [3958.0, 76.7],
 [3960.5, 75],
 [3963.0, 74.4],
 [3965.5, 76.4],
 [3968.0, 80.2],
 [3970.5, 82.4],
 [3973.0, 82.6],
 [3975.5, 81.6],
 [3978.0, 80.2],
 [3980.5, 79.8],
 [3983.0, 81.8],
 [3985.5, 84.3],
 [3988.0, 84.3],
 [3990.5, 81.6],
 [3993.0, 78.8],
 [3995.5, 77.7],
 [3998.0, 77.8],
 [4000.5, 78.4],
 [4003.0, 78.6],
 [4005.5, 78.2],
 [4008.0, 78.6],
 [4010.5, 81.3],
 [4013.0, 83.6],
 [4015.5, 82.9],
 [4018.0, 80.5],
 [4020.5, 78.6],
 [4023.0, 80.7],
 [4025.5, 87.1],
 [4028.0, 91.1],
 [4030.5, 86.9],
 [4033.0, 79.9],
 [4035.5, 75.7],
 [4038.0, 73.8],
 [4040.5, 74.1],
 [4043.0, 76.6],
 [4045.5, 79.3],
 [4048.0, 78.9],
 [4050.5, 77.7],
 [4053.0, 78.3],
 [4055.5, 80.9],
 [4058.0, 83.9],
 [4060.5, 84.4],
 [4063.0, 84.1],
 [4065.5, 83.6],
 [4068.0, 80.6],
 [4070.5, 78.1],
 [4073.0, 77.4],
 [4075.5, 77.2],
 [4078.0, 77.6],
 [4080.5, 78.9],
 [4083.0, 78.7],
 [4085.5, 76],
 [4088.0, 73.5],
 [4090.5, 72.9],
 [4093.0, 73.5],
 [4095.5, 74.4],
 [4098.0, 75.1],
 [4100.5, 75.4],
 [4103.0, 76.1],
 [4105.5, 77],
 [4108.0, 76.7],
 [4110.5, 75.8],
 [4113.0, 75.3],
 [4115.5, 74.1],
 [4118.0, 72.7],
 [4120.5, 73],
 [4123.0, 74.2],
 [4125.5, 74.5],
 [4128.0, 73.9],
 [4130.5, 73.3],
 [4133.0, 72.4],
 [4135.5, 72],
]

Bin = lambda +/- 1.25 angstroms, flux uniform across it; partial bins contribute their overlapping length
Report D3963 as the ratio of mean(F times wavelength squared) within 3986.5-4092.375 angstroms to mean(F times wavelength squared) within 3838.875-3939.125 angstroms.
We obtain 1.0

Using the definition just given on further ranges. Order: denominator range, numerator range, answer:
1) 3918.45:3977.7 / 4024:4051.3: 1.02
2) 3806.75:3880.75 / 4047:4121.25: 0.97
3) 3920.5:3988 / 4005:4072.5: 1.03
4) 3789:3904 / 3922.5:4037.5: 0.99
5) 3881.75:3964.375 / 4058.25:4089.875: 1.01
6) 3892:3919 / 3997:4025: 0.97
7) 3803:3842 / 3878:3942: 1.03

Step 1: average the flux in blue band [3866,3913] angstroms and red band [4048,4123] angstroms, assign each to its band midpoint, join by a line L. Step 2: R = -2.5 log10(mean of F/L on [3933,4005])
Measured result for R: 0.04 mag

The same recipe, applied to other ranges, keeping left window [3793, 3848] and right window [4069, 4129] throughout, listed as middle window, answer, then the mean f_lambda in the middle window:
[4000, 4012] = 0.003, 79.2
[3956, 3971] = 0.052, 77.3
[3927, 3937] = -0.029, 84.6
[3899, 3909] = -0.025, 85.5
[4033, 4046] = 0.027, 76.1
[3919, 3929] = -0.055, 87.1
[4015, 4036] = -0.057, 82.8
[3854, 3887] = -0.066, 90.3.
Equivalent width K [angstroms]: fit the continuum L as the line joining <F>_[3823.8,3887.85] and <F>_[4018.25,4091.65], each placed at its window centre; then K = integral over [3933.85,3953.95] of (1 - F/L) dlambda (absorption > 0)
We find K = 0.8 angstroms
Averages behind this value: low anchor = 90.2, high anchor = 79.6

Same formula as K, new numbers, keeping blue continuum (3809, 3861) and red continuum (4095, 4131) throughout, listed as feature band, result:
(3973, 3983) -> 0.1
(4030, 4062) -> -0.3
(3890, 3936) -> -0.5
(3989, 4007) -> 0.5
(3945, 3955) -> 0.4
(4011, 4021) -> -0.2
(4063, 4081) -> -0.6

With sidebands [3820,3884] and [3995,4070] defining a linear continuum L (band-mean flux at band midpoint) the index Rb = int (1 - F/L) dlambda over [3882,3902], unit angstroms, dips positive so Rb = 0.4 angstroms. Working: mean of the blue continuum 90.6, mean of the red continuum 80.5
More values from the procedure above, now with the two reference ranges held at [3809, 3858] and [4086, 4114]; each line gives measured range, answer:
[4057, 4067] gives -0.9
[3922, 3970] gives 1.1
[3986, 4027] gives -0.3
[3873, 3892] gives -0.1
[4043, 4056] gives -0.1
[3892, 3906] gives 0.0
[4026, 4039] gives -0.5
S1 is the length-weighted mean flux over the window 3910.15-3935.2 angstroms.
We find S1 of 86.9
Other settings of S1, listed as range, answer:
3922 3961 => 82.4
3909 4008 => 81.9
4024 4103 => 78.9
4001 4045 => 80.4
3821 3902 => 89.7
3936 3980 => 80.1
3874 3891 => 87.2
